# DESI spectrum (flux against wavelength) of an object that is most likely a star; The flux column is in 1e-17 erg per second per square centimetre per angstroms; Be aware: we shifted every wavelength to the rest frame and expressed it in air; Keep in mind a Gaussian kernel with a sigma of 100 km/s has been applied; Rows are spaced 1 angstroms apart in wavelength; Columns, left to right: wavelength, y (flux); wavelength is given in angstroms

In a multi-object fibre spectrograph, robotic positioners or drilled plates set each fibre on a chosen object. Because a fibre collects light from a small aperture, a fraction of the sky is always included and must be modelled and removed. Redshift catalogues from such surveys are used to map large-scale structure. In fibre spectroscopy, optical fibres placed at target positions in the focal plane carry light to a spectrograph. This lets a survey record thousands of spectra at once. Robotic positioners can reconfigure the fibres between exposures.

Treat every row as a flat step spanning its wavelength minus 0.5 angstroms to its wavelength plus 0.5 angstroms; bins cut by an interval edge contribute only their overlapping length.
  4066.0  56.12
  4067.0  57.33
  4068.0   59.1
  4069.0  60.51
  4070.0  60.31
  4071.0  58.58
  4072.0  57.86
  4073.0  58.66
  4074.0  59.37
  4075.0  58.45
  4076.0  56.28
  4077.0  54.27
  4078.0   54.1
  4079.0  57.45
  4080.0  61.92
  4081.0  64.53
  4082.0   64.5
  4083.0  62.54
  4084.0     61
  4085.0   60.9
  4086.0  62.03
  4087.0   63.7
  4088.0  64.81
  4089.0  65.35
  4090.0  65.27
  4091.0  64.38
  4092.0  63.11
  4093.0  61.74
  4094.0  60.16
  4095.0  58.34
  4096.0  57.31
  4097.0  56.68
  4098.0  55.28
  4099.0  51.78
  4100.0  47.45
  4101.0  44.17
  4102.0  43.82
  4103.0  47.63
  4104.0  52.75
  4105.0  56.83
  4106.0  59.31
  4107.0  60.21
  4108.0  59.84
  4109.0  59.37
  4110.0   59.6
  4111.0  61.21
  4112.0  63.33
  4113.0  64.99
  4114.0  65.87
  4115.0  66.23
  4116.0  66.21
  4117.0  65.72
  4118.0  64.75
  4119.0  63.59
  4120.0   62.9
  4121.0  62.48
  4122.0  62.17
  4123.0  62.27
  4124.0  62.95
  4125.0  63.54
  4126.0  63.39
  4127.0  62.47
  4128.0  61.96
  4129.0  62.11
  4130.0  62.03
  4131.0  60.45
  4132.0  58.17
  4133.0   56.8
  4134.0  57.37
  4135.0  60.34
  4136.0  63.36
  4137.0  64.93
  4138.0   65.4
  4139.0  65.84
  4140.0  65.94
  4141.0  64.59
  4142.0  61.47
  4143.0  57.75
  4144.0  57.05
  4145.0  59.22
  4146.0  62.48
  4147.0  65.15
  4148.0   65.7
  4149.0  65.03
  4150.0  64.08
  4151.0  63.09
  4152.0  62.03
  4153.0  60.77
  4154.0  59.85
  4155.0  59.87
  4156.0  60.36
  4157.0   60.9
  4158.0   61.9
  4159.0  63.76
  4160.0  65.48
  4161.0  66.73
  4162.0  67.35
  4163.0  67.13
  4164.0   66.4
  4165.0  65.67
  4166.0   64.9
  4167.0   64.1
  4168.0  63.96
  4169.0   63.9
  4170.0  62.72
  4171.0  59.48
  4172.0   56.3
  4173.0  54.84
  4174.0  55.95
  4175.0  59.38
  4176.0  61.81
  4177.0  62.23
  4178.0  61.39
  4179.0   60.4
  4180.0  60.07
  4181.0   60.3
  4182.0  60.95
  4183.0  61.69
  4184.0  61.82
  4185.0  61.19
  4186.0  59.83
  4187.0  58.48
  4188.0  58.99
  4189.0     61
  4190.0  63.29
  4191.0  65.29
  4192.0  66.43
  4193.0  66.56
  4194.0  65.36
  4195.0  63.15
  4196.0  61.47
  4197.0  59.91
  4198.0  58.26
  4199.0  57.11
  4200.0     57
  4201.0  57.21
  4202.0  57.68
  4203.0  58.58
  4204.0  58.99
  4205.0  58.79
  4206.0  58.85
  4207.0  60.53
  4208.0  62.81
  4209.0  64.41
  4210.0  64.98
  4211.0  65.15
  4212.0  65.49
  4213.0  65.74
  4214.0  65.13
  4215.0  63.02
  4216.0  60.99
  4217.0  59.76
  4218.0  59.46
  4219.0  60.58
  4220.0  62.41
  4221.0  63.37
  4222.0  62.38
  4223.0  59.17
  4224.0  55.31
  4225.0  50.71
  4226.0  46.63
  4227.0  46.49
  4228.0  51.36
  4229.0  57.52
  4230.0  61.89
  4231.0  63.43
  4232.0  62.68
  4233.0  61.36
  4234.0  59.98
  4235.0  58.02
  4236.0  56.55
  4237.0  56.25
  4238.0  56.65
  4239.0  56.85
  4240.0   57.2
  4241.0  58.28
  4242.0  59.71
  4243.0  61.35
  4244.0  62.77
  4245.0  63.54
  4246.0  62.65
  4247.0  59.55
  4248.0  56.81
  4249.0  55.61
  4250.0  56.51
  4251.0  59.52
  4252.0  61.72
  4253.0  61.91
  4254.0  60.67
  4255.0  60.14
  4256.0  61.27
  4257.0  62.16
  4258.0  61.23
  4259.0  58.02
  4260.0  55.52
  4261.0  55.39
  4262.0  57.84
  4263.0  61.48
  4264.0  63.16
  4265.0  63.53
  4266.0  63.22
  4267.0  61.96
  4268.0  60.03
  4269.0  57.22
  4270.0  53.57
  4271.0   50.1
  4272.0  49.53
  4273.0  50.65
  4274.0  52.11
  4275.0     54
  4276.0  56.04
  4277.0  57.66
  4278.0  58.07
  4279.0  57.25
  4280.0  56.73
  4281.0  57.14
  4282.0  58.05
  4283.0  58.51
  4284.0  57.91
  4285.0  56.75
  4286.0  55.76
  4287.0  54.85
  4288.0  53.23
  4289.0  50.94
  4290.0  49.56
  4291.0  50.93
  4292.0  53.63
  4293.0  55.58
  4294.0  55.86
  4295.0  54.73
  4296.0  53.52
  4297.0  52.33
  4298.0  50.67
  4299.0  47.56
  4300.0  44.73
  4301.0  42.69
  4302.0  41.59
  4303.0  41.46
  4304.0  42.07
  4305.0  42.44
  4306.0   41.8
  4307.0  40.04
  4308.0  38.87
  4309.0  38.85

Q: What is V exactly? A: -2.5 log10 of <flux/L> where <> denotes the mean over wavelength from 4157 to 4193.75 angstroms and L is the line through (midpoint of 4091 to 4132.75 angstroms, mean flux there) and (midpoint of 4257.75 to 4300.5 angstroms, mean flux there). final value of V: -0.08 mag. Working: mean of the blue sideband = 59.7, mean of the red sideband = 55.5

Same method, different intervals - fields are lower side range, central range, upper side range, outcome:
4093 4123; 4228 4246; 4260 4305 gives -0.081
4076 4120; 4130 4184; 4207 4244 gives -0.043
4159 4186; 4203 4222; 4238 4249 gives -0.026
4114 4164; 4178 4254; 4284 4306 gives -0.067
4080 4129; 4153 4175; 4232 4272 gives -0.043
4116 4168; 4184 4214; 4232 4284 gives -0.016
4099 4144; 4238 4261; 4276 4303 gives -0.088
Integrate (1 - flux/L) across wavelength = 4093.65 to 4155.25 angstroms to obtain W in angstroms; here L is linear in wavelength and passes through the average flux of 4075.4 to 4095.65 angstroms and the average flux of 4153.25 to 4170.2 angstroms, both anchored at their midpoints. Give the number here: 2.1 angstroms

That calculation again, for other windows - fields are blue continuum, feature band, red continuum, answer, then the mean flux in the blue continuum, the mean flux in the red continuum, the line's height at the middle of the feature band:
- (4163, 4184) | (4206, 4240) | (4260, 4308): -1.06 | 61.5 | 53.1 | 57.7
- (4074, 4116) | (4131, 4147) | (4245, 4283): -0.72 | 59.1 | 58.1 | 58.8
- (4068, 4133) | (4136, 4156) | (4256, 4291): -1.18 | 60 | 56.7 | 59.1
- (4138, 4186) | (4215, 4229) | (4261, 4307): 0.20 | 62.2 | 53.4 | 57.9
